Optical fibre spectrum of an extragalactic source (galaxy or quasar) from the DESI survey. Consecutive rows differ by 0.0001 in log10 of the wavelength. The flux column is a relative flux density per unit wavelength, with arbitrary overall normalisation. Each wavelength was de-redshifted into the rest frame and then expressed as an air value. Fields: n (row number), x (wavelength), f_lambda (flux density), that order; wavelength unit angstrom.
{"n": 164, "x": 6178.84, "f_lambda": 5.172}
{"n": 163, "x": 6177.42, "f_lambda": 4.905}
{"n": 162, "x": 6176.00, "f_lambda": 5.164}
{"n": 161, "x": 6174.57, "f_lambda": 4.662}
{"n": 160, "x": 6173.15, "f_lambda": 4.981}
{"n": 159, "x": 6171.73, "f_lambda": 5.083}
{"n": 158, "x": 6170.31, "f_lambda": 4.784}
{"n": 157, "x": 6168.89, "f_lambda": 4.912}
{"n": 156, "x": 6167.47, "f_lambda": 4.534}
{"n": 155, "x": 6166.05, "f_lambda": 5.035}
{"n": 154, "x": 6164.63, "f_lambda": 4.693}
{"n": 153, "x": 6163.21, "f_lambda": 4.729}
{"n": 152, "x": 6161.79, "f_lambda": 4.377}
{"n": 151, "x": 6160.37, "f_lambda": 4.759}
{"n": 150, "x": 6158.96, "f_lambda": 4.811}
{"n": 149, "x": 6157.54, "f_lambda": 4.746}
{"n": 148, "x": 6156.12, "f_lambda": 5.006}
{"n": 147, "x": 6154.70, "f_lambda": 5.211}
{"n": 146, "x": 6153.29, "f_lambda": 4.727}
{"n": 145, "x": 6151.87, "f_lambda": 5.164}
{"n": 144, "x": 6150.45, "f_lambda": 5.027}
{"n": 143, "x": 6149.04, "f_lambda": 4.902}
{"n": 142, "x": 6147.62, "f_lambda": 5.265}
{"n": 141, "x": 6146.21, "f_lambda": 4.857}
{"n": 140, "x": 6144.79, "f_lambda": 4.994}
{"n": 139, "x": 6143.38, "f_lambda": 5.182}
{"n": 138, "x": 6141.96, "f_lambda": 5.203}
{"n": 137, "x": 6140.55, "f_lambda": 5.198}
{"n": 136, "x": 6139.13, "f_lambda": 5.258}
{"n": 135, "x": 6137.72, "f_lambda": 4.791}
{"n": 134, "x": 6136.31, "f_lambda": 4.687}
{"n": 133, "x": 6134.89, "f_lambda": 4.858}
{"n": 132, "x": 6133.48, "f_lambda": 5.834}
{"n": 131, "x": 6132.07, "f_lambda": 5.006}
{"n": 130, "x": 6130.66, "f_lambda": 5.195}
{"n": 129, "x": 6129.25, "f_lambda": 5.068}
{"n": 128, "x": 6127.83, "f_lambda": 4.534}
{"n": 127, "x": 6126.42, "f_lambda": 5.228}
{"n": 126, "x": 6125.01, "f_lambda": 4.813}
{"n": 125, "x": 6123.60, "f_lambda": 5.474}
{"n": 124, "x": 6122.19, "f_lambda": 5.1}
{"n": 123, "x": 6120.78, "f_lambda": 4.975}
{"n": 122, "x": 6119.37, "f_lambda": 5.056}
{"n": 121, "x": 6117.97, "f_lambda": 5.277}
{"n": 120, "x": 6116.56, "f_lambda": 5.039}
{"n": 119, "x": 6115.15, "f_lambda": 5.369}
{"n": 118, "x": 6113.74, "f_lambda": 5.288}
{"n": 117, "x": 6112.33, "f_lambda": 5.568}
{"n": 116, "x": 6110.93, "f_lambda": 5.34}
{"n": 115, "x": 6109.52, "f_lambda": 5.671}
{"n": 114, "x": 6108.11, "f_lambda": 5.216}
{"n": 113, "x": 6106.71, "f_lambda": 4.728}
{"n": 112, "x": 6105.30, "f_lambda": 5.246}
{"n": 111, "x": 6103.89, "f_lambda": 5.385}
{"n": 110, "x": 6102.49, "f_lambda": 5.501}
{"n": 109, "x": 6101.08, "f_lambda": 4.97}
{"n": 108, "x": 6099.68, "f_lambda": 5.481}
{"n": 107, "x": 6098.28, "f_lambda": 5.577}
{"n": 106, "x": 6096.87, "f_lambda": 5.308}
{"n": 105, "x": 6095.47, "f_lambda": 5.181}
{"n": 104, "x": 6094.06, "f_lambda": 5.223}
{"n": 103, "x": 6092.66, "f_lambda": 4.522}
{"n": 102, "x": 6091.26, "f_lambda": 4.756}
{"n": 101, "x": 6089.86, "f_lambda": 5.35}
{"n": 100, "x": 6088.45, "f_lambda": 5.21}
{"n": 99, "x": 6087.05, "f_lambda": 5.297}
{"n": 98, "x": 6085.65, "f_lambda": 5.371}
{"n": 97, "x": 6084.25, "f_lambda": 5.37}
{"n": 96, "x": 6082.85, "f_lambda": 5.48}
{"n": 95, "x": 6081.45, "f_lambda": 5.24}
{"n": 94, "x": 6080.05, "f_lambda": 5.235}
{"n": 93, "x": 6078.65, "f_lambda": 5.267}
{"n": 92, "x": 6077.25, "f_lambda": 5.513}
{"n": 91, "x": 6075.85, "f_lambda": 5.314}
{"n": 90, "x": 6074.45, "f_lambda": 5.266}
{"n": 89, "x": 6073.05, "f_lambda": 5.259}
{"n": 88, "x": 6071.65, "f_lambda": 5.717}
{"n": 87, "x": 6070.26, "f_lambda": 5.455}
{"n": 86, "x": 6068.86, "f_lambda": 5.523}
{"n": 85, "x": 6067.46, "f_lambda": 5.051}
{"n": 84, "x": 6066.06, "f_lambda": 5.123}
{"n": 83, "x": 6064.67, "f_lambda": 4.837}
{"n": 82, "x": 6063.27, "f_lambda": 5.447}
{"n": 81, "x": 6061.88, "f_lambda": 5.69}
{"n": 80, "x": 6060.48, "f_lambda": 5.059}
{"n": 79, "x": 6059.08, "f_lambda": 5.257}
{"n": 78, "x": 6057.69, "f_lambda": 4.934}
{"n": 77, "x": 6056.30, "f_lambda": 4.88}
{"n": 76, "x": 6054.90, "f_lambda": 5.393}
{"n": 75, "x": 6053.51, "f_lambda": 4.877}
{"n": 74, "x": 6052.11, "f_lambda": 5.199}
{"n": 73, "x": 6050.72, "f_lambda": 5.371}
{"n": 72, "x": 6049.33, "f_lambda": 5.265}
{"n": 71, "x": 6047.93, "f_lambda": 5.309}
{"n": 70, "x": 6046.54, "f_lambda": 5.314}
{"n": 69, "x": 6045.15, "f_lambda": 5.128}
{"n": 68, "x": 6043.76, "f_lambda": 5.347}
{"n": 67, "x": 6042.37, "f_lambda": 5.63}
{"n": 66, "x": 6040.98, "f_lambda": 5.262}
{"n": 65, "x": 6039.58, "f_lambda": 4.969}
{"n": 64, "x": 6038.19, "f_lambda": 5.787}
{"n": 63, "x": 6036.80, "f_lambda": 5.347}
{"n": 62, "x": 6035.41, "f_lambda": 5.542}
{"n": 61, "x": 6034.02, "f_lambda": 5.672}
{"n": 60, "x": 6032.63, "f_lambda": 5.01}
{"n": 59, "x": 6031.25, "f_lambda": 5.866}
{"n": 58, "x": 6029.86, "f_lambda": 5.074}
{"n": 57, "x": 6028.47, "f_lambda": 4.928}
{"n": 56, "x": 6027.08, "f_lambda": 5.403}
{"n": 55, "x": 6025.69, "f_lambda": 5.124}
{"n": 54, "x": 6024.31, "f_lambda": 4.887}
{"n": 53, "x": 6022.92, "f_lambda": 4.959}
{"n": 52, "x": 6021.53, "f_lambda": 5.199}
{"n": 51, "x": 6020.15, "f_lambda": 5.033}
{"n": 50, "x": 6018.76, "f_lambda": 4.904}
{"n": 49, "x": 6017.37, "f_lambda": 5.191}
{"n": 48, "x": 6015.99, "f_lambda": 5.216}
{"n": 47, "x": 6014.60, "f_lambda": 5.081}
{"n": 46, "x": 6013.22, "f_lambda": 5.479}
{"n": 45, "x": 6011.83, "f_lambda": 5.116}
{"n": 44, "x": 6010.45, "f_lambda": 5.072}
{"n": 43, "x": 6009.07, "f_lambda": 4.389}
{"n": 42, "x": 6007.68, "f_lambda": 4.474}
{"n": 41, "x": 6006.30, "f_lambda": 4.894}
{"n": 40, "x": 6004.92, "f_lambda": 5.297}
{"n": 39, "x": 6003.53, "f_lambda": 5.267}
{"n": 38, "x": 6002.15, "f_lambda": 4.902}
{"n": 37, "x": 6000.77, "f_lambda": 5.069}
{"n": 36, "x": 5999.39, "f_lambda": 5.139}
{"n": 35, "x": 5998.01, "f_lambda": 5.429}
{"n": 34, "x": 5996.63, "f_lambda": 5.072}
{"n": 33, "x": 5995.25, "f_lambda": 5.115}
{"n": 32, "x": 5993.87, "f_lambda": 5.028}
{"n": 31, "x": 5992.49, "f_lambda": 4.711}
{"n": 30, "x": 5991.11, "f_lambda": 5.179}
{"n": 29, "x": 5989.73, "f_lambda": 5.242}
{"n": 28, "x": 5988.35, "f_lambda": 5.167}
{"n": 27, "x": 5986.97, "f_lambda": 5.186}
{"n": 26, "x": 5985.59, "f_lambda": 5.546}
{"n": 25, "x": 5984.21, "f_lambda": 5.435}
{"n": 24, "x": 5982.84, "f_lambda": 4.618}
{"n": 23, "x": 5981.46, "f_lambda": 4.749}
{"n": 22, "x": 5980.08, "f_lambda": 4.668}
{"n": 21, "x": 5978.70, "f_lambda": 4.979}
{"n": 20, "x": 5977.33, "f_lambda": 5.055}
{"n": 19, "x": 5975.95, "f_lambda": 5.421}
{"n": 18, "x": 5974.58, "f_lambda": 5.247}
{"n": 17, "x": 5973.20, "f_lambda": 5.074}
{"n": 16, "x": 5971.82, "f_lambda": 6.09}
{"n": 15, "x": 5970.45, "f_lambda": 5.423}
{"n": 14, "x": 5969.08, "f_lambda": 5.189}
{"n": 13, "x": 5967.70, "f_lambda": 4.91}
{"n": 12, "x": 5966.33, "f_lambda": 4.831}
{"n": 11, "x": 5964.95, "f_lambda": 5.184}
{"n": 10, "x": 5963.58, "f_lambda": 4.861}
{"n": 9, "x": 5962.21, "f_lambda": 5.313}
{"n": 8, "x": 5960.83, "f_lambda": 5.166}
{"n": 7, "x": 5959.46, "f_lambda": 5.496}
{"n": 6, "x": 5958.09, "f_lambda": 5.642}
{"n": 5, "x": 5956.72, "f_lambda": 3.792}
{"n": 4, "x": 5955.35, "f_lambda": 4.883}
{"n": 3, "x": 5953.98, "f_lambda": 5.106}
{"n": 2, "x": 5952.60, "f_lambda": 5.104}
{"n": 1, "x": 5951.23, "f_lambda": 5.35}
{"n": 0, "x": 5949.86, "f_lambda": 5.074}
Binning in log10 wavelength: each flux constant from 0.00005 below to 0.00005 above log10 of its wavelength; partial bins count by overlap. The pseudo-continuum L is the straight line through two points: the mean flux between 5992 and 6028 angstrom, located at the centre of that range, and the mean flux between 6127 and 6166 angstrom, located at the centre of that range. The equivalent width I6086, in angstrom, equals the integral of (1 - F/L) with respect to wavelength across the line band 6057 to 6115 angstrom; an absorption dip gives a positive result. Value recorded -3.10 angstrom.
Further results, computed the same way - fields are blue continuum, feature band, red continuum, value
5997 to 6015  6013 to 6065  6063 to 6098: -1.0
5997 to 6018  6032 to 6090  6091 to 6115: -1.5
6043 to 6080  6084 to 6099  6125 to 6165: -0.1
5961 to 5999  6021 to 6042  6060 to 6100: -0.3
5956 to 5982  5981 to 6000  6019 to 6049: 0.2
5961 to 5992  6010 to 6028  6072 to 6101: 0.2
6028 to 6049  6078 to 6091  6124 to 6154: -0.2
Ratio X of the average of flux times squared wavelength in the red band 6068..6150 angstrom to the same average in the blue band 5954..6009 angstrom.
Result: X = 1.07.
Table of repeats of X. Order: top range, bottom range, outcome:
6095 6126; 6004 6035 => 1.06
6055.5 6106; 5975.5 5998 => 1.07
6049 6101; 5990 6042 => 1.04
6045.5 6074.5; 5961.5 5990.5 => 1.05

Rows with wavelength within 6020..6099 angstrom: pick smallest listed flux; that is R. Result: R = 4.522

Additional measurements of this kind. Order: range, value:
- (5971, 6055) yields 4.389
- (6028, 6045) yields 4.928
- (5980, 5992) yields 4.618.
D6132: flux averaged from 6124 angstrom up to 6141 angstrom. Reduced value 5.04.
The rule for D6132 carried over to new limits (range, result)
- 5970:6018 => 5.11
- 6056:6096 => 5.24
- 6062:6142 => 5.22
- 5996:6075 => 5.2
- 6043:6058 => 5.19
